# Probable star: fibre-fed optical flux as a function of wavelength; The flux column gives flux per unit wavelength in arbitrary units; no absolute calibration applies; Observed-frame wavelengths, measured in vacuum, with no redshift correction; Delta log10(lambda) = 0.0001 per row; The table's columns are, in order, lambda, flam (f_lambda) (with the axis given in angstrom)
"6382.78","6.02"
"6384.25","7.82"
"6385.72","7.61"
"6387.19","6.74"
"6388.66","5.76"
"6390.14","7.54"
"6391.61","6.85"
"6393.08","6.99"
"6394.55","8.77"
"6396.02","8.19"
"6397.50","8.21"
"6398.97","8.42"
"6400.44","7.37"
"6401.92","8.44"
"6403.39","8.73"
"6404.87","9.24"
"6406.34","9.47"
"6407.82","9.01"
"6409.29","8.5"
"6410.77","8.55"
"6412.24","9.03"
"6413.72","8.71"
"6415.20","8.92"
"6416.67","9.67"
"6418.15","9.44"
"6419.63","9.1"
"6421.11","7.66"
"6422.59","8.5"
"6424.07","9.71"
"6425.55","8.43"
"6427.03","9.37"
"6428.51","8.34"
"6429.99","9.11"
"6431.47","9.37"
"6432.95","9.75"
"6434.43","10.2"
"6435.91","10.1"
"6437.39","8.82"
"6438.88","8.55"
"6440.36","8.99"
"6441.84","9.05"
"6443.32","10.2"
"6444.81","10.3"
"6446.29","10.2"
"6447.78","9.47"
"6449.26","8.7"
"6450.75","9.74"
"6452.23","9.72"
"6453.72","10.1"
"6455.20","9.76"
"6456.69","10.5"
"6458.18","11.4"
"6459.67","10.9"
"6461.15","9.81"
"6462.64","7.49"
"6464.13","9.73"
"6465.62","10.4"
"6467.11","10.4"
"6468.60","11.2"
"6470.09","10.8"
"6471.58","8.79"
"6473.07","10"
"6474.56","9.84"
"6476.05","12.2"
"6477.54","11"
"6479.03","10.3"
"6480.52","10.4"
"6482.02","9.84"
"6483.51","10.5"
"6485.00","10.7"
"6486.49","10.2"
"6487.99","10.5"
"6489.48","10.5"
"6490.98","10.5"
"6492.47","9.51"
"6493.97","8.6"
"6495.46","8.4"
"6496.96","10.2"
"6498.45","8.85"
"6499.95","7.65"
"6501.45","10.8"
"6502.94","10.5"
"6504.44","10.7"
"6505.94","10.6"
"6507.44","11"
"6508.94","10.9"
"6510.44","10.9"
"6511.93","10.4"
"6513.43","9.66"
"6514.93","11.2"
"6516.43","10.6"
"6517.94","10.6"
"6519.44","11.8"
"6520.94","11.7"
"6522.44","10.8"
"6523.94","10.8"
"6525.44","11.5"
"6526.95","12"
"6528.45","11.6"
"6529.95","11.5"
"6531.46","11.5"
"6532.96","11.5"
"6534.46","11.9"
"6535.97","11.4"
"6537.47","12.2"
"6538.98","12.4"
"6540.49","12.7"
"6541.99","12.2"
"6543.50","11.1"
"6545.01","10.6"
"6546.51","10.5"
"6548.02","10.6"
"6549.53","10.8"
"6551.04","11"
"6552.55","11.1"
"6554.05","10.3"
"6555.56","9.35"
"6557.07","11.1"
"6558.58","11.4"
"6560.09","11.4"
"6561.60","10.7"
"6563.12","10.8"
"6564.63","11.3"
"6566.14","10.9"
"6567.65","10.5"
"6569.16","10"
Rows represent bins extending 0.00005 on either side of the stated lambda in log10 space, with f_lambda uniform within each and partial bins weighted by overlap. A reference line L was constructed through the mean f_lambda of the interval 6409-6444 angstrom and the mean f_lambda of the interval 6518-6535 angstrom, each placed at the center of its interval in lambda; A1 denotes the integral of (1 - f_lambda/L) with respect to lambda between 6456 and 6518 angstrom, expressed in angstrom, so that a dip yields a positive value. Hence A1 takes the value 1.8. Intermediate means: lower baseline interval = 9.09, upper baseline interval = 11.5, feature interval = 10.2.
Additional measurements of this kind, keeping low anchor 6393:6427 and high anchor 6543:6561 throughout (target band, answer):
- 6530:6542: -1.59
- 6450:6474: -1.49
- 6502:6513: -0.61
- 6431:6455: -1.06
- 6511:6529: -1.30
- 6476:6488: -0.98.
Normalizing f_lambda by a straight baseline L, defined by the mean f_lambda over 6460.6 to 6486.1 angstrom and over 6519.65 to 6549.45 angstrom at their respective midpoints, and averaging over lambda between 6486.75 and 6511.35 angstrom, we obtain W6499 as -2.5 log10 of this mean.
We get 0.08 mag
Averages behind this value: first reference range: 10.2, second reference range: 11.5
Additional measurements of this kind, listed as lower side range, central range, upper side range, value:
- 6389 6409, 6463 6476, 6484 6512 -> -0.07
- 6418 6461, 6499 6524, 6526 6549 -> 0.04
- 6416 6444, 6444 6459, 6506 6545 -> -0.04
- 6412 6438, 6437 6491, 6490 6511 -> -0.05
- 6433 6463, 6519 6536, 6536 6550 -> -0.03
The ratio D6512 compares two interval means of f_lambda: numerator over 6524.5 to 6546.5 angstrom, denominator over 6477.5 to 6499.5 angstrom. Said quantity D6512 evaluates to 1.2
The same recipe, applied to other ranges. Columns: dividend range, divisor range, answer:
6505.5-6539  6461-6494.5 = 1.10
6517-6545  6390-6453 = 1.30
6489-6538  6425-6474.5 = 1.10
